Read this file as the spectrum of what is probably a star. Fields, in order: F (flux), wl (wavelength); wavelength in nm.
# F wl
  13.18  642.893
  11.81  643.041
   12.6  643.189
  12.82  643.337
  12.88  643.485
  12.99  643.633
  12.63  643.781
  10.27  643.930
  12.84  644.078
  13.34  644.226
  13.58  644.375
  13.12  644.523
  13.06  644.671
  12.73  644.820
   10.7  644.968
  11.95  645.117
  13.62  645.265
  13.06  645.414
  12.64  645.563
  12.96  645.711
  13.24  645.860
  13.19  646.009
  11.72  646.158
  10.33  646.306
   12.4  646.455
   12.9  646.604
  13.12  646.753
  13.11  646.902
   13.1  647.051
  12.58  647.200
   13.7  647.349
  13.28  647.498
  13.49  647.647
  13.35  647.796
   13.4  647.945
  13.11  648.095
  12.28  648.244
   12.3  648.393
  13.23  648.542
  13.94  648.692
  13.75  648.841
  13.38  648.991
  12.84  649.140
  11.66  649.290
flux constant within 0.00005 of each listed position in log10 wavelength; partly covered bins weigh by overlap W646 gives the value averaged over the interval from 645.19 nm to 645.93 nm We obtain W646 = 13.1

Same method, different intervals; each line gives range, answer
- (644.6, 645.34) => 12.4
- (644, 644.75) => 13.2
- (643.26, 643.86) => 12.8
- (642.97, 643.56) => 12.5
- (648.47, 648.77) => 13.6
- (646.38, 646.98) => 12.9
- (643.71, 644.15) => 11.9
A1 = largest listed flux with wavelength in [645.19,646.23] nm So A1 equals 13.62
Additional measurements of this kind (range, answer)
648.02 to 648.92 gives 13.94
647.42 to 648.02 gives 13.49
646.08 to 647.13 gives 13.12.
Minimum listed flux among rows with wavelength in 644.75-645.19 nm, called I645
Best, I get 10.7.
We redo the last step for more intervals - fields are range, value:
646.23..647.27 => 10.33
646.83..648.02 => 12.58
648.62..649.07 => 13.38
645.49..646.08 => 12.64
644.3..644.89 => 12.73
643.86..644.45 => 10.27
